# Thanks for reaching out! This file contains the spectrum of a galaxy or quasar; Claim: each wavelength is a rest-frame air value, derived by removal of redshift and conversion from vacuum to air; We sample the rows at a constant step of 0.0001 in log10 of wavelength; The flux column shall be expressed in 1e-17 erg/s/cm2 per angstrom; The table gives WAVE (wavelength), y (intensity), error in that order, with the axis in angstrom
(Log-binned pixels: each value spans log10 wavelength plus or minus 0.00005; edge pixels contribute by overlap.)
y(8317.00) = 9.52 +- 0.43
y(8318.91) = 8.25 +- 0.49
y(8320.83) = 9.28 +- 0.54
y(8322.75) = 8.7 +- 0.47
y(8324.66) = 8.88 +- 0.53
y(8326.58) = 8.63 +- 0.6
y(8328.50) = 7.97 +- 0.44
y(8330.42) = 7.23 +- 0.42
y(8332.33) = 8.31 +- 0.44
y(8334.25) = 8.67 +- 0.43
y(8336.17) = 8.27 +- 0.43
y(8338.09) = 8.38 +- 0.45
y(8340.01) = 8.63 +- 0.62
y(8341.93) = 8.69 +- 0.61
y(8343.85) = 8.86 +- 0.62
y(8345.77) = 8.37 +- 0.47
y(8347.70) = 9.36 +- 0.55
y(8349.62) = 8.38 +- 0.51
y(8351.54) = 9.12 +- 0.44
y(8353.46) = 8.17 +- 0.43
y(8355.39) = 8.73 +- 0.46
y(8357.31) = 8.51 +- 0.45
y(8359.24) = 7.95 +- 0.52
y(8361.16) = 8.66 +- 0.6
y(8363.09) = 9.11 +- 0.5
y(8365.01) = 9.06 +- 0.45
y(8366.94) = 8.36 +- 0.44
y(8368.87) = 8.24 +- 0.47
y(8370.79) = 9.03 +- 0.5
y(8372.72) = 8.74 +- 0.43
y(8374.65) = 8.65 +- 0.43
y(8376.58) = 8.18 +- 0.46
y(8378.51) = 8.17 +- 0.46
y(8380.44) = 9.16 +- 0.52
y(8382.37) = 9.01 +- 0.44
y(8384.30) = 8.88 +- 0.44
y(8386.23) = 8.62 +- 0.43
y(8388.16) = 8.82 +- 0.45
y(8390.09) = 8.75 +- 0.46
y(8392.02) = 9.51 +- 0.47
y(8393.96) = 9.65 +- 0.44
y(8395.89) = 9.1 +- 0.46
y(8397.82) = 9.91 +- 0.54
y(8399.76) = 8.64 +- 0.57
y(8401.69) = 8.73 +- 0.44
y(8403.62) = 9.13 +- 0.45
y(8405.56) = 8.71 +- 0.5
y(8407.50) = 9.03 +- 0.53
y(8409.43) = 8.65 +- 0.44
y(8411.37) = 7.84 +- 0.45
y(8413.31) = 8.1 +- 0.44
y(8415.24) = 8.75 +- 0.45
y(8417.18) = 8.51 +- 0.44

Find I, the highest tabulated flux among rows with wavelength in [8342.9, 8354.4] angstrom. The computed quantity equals 9.36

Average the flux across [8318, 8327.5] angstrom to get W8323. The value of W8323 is 8.75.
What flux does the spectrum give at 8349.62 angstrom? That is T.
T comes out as 8.38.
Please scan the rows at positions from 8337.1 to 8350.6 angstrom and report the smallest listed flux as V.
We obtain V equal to 8.37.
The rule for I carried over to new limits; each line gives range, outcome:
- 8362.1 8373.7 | 9.11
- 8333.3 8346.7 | 8.86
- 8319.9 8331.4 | 9.28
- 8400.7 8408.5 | 9.13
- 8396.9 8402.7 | 9.91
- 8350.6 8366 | 9.12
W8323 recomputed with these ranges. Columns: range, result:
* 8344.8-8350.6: 8.7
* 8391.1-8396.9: 9.42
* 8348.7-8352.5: 8.76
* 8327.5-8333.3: 7.85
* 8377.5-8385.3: 8.8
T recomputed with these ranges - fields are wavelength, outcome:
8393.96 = 9.65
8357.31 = 8.51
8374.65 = 8.65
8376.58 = 8.18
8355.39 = 8.73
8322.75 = 8.7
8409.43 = 8.65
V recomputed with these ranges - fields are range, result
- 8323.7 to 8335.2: 7.23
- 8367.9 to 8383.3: 8.17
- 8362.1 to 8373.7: 8.24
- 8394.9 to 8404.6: 8.64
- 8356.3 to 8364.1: 7.95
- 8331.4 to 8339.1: 8.27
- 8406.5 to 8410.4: 8.65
